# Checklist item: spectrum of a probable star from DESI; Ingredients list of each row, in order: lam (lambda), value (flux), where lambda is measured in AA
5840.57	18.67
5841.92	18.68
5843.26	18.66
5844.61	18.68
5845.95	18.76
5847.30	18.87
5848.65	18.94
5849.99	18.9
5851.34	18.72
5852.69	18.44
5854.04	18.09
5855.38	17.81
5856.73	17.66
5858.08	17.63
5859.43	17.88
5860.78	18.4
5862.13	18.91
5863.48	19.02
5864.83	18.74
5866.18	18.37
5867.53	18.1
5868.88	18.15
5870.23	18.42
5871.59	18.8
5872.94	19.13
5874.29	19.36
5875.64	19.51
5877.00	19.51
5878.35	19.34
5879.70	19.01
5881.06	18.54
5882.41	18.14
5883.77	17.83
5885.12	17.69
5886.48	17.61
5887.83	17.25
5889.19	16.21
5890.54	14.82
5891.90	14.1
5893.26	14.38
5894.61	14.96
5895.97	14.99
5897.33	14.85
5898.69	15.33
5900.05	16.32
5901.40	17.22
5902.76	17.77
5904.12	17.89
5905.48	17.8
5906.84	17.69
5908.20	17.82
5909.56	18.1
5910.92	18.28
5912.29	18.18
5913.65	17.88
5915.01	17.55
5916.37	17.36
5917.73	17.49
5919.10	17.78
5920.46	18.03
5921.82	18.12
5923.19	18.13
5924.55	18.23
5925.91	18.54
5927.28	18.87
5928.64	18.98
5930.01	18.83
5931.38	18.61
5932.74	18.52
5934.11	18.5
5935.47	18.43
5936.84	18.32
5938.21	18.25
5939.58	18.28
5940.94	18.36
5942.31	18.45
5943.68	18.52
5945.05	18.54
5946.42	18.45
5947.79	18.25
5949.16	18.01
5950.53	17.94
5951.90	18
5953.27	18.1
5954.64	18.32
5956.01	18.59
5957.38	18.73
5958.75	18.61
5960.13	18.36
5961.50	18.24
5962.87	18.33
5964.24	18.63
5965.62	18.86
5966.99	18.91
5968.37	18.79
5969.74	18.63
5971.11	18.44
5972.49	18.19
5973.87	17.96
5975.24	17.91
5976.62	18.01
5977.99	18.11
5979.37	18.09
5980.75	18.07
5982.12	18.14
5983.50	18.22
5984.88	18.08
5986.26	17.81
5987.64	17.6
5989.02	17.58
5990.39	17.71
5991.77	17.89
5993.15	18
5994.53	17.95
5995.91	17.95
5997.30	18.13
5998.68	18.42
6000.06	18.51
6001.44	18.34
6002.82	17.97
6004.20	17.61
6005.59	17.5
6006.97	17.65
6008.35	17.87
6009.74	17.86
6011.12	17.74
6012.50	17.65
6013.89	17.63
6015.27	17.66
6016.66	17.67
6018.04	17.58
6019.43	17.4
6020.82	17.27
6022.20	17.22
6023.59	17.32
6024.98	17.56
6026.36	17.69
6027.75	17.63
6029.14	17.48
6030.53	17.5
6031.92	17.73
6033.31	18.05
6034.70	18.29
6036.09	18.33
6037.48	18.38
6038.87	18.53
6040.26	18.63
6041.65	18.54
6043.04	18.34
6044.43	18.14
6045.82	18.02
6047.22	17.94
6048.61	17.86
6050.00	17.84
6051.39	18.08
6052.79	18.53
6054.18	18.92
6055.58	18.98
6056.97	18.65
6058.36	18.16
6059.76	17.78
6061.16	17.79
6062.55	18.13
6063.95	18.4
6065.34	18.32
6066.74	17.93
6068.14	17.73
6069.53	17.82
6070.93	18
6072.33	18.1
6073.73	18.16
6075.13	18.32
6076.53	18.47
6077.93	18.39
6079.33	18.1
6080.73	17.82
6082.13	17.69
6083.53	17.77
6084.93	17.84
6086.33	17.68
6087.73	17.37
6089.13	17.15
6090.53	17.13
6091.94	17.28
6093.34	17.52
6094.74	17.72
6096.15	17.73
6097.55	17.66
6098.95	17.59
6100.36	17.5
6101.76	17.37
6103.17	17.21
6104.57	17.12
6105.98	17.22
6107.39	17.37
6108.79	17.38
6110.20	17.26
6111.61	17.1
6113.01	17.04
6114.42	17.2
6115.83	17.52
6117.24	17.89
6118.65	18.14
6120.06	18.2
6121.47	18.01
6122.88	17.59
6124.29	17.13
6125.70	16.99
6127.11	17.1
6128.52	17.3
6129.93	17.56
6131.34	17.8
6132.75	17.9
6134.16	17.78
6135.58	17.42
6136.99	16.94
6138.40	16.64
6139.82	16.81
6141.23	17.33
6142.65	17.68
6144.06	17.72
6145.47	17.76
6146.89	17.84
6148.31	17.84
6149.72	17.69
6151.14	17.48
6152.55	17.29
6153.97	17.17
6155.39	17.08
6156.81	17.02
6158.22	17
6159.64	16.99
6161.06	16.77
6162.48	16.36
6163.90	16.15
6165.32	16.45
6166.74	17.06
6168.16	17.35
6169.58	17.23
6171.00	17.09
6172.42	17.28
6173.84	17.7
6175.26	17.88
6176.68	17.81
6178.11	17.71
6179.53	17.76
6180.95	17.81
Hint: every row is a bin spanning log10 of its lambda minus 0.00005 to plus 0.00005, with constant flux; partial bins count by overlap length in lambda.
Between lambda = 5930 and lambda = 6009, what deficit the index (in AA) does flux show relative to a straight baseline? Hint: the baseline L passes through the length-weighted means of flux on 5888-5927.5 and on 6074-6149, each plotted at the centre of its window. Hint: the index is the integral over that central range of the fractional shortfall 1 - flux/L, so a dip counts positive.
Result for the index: -4.72 AA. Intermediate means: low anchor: 17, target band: 18.2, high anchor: 17.5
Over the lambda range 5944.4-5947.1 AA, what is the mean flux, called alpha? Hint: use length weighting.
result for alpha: 18.5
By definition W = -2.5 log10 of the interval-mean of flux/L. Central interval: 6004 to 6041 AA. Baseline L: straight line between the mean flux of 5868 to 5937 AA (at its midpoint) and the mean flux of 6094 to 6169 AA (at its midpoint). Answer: -0.015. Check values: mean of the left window 17.7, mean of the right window 17.3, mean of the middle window 17.8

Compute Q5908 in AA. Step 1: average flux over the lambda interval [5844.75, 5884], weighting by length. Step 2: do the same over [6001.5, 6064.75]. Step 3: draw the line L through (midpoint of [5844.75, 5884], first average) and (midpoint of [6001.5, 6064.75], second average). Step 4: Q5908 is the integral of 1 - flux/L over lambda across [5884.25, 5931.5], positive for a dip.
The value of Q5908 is 3.1 AA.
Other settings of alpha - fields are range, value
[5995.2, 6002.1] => 18.3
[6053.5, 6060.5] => 18.5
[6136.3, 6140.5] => 16.8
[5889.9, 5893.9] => 14.4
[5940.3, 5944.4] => 18.4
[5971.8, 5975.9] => 18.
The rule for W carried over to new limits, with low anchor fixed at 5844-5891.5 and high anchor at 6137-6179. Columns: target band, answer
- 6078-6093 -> -0.01 mag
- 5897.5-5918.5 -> 0.04 mag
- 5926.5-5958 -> -0.02 mag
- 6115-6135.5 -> -0.02 mag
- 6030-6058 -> -0.04 mag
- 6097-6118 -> 0.00 mag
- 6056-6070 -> -0.03 mag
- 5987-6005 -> -0.01 mag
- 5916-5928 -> 0.00 mag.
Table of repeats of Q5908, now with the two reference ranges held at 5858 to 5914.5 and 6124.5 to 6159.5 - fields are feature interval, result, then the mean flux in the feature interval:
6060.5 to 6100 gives -0.9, 17.8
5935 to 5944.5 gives -0.4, 18.4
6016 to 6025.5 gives 0.0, 17.4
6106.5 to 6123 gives -0.1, 17.5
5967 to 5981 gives -0.6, 18.3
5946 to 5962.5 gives -0.7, 18.3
